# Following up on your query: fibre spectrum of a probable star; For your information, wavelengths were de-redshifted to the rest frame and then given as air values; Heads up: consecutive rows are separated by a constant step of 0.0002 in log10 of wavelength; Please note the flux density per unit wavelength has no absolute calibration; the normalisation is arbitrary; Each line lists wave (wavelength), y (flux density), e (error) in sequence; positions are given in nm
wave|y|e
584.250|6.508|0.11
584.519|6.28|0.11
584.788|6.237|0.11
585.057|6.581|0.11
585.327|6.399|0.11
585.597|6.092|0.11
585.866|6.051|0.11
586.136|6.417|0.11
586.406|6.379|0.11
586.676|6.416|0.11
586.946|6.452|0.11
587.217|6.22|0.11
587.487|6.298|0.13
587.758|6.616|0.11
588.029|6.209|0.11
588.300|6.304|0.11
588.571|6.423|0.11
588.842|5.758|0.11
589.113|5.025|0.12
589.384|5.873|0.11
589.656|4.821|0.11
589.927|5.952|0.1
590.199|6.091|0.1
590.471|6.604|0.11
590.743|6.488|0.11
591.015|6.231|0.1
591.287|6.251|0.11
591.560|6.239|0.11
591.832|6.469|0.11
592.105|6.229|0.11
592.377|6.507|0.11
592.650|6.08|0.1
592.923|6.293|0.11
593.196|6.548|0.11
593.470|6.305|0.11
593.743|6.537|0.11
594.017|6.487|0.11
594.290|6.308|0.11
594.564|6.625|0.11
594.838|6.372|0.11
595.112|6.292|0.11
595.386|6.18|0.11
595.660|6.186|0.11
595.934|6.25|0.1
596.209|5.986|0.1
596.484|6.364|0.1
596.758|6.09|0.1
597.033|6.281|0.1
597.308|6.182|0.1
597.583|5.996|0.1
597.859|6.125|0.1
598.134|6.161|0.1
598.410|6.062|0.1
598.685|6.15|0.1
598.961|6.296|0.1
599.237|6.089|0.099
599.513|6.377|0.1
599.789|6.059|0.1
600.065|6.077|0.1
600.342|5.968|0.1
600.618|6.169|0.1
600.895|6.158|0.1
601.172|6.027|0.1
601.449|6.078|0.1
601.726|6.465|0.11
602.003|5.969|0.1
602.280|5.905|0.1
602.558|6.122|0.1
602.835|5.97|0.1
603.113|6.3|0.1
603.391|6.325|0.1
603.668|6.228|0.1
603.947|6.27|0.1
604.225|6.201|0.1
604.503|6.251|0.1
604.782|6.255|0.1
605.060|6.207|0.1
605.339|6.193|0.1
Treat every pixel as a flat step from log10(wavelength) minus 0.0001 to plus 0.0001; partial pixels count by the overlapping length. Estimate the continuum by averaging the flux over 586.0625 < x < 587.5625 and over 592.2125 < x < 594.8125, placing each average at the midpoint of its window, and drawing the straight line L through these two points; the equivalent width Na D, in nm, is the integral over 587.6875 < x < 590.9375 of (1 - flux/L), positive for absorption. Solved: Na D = 0.19 nm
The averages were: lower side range 6.36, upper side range 6.41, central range 6.01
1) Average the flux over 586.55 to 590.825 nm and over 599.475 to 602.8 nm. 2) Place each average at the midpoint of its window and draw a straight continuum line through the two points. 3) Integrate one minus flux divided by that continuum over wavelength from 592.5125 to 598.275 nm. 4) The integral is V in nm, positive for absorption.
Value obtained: -0.16 nm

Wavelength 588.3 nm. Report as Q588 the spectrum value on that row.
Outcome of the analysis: 6.304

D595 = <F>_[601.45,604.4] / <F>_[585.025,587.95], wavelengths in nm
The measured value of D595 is 0.97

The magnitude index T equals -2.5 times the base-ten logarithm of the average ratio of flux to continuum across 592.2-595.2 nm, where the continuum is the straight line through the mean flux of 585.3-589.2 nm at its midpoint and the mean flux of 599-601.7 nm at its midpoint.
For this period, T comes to -0.04 mag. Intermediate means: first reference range 6.21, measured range 6.4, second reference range 6.13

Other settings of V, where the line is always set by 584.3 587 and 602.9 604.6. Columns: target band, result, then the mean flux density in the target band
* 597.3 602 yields 0.10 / 6.14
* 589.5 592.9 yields 0.08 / 6.17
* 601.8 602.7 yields 0.03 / 6.03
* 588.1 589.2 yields 0.07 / 5.94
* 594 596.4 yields 0.00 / 6.29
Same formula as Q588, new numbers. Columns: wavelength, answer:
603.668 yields 6.228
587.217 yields 6.22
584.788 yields 6.237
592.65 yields 6.08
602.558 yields 6.122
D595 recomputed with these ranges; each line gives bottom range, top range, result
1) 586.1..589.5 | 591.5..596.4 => 1.02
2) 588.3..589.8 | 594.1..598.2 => 1.10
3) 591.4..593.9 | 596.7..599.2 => 0.97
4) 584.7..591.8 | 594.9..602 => 1.00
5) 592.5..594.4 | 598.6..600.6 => 0.97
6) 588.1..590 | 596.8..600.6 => 1.07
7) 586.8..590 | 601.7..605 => 1.03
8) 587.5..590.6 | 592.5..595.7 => 1.06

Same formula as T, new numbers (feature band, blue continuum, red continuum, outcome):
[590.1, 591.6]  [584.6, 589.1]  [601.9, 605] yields -0.01 mag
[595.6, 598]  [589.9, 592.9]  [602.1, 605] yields 0.01 mag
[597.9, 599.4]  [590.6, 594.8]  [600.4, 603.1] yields 0.01 mag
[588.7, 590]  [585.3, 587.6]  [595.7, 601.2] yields 0.15 mag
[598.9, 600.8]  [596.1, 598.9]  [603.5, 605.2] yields 0.01 mag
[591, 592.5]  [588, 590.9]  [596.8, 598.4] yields -0.06 mag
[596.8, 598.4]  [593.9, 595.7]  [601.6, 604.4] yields 0.03 mag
